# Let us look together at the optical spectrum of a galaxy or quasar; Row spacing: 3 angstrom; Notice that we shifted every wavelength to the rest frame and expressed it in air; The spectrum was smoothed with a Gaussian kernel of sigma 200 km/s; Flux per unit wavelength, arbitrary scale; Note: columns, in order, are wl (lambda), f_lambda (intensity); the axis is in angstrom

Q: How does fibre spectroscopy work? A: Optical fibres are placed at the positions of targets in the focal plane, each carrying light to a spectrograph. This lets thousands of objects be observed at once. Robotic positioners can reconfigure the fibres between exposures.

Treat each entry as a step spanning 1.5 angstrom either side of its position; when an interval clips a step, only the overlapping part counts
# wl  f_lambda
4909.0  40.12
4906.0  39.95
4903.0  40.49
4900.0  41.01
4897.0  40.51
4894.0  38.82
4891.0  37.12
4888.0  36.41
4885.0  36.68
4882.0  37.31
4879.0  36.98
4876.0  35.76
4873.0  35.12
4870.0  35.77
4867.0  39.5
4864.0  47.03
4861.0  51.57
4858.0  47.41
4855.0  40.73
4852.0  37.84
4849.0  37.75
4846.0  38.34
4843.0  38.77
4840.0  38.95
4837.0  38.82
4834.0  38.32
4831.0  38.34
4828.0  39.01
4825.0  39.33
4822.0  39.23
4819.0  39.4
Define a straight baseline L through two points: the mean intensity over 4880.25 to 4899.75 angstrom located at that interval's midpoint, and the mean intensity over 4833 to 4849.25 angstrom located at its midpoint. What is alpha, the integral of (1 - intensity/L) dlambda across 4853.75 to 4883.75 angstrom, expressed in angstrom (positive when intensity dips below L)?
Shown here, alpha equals -1.9 angstrom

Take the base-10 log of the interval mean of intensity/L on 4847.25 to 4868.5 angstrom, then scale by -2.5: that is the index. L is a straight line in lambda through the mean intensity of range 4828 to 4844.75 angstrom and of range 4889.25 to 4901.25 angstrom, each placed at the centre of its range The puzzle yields -0.11 mag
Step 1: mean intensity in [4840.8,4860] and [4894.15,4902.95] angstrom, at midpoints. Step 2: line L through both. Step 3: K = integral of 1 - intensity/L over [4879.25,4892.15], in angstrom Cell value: 1.13 angstrom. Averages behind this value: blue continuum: 40.4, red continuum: 40.4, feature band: 36.9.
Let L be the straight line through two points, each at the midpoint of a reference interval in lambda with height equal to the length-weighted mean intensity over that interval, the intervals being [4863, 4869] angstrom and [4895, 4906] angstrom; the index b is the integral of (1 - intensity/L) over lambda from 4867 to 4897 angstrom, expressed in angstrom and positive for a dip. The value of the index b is 3.2 angstrom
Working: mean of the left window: 42.3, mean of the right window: 40.5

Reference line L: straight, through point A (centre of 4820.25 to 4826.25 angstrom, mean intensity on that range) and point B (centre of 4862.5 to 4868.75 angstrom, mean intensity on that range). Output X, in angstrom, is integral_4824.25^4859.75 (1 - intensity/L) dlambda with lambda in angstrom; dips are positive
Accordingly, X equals 1.18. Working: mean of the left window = 39.3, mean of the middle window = 39.6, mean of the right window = 43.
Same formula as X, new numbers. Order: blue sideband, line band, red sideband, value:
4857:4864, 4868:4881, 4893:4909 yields 2.8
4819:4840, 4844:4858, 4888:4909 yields -0.2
